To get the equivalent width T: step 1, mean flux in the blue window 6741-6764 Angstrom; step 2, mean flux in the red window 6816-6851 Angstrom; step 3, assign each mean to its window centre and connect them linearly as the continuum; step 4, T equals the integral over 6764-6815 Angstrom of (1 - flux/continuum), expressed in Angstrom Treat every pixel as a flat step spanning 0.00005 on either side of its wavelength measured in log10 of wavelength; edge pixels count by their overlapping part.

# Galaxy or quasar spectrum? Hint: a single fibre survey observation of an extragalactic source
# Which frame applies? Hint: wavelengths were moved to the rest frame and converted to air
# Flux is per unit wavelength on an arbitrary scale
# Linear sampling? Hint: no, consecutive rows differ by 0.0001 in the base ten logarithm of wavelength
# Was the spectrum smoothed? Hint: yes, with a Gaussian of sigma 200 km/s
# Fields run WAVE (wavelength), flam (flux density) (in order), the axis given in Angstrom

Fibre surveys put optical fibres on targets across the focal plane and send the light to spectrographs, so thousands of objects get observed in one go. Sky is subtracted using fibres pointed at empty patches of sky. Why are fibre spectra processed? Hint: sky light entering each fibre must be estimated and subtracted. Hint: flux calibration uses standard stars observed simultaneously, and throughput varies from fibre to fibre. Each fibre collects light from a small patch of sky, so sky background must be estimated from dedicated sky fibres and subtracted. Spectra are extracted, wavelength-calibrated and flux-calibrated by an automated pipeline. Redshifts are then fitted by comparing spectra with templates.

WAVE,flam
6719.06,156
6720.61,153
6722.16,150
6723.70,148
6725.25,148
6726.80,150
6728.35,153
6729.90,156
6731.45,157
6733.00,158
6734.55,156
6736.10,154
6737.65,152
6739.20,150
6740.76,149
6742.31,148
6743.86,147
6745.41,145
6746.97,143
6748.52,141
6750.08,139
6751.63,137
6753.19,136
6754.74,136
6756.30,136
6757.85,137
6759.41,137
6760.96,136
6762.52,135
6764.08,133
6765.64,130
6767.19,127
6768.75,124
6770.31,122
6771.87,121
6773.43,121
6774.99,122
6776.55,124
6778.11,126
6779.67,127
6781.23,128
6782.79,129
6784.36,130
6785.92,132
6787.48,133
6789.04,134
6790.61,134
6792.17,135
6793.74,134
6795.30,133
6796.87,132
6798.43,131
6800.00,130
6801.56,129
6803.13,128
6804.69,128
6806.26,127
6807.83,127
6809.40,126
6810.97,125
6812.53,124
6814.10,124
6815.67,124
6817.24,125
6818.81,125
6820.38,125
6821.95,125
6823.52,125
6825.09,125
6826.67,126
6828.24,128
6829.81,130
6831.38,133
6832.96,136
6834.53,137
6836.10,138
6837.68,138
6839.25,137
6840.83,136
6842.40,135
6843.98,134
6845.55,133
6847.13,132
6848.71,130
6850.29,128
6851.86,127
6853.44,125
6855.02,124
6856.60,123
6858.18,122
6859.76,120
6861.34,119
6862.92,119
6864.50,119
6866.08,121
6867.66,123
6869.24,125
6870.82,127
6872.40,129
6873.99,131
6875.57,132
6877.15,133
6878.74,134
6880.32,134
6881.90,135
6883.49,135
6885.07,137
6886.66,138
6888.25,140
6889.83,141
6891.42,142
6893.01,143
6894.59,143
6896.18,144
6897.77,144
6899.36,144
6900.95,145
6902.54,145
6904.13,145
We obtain 2.8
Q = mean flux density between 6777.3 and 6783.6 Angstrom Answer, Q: 127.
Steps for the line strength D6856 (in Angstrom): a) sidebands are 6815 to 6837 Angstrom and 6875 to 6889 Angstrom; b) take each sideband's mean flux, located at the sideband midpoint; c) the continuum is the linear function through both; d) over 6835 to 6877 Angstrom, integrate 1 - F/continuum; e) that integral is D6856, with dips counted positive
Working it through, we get 1.3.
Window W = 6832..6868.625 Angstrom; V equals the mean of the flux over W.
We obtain 129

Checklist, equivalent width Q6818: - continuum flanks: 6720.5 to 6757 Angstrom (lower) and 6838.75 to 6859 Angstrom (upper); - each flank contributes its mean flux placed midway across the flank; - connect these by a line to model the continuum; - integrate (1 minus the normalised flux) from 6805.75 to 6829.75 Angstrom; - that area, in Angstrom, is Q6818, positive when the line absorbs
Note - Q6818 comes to 1.6 Angstrom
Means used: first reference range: 147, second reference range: 130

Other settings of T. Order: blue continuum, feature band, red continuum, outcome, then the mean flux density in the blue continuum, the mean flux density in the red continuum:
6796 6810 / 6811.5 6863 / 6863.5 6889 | 0.51 Angstrom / 129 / 131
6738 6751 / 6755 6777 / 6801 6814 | 1.56 Angstrom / 145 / 127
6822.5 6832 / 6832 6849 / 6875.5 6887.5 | -0.76 Angstrom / 128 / 135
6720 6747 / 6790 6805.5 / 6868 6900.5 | 1.45 Angstrom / 151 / 136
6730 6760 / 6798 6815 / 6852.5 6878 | 0.97 Angstrom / 145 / 125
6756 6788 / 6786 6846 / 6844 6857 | -0.79 Angstrom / 129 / 128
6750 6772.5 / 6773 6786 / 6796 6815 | 0.39 Angstrom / 132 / 128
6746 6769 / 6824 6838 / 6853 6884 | -0.27 Angstrom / 135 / 126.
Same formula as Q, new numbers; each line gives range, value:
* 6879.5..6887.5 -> 136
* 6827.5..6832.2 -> 130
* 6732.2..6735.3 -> 157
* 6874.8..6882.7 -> 134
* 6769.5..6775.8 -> 121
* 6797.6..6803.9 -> 130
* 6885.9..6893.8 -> 141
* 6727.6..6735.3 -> 156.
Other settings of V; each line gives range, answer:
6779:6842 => 130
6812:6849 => 130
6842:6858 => 129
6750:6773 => 132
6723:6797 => 138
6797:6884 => 128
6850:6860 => 124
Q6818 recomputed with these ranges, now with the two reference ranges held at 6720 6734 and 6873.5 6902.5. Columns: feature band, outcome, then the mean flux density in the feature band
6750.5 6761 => 1.0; 137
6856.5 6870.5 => 1.9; 121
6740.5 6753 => 0.7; 143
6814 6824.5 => 1.4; 125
